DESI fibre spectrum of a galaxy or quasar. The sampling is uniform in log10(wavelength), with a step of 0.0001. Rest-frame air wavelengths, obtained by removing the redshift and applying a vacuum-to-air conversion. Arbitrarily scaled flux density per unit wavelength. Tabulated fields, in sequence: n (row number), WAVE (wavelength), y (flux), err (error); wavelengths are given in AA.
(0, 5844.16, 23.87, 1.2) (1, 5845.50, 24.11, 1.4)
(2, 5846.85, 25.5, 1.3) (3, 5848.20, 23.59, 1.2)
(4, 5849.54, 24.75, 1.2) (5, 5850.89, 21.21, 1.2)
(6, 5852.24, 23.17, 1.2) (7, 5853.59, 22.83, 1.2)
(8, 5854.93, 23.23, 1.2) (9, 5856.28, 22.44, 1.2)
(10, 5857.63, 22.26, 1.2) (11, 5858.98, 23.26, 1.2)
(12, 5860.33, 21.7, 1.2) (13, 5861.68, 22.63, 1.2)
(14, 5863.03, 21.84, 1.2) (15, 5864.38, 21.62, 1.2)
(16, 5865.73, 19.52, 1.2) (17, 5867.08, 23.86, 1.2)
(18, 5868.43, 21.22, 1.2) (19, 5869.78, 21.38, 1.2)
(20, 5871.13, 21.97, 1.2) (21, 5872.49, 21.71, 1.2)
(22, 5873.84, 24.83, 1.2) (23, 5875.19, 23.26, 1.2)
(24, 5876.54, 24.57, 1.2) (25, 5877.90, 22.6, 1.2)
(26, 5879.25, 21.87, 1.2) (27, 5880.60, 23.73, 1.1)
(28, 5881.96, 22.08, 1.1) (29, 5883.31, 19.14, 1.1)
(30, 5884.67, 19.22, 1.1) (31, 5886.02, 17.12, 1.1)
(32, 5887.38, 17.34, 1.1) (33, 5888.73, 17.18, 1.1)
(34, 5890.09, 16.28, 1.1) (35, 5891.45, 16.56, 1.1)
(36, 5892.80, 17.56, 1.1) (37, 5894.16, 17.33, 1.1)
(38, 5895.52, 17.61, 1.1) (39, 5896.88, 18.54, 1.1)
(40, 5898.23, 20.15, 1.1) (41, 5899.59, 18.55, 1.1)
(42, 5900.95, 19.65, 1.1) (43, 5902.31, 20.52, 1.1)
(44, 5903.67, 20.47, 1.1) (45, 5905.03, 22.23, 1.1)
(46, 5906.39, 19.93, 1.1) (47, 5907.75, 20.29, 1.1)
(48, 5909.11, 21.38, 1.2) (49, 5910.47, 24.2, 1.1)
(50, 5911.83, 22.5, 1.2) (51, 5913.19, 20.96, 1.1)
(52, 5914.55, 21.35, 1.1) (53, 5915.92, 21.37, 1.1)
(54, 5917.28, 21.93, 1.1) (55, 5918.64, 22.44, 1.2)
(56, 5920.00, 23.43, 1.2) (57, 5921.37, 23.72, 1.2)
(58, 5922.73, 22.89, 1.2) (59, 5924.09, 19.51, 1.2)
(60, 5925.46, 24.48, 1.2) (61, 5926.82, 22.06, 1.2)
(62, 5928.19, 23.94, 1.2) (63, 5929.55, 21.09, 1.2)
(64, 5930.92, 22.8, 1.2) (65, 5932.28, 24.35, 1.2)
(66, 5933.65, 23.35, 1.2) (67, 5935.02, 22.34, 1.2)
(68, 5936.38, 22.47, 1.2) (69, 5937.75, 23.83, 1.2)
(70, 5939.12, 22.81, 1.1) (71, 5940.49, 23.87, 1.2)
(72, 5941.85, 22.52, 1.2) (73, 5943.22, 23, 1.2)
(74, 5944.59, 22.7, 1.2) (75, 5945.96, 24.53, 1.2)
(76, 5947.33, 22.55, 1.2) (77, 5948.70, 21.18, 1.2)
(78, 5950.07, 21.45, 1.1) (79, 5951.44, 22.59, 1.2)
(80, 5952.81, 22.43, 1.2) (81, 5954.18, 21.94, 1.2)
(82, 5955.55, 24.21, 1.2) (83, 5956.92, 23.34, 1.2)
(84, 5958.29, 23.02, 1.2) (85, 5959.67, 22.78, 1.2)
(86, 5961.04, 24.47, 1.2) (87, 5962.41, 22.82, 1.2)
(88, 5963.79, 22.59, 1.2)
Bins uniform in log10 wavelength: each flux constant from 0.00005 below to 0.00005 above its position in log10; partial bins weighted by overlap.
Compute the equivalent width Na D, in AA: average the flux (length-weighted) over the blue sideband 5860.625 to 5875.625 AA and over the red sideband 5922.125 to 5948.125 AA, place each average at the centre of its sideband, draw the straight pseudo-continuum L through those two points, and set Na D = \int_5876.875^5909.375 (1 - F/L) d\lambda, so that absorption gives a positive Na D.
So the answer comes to 4.2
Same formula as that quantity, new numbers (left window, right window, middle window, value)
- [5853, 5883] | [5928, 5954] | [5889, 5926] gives 3.4 AA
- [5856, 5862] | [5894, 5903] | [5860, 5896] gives 0.4 AA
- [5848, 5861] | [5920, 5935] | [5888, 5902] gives 3.0 AA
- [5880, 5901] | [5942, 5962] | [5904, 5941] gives -2.9 AA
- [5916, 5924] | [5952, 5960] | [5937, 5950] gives -0.1 AA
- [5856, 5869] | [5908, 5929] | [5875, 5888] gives 0.7 AA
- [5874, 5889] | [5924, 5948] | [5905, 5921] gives 0.2 AA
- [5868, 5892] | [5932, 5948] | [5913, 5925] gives 0.1 AA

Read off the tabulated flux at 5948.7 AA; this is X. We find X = 21.18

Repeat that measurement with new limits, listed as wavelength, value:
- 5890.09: 16.28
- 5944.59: 22.7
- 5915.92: 21.37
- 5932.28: 24.35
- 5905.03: 22.23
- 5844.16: 23.87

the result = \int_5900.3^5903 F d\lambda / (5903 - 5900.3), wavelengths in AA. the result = 20.1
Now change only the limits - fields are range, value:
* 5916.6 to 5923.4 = 22.9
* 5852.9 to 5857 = 22.8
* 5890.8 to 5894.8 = 17.2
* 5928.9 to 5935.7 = 22.8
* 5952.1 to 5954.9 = 22.2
